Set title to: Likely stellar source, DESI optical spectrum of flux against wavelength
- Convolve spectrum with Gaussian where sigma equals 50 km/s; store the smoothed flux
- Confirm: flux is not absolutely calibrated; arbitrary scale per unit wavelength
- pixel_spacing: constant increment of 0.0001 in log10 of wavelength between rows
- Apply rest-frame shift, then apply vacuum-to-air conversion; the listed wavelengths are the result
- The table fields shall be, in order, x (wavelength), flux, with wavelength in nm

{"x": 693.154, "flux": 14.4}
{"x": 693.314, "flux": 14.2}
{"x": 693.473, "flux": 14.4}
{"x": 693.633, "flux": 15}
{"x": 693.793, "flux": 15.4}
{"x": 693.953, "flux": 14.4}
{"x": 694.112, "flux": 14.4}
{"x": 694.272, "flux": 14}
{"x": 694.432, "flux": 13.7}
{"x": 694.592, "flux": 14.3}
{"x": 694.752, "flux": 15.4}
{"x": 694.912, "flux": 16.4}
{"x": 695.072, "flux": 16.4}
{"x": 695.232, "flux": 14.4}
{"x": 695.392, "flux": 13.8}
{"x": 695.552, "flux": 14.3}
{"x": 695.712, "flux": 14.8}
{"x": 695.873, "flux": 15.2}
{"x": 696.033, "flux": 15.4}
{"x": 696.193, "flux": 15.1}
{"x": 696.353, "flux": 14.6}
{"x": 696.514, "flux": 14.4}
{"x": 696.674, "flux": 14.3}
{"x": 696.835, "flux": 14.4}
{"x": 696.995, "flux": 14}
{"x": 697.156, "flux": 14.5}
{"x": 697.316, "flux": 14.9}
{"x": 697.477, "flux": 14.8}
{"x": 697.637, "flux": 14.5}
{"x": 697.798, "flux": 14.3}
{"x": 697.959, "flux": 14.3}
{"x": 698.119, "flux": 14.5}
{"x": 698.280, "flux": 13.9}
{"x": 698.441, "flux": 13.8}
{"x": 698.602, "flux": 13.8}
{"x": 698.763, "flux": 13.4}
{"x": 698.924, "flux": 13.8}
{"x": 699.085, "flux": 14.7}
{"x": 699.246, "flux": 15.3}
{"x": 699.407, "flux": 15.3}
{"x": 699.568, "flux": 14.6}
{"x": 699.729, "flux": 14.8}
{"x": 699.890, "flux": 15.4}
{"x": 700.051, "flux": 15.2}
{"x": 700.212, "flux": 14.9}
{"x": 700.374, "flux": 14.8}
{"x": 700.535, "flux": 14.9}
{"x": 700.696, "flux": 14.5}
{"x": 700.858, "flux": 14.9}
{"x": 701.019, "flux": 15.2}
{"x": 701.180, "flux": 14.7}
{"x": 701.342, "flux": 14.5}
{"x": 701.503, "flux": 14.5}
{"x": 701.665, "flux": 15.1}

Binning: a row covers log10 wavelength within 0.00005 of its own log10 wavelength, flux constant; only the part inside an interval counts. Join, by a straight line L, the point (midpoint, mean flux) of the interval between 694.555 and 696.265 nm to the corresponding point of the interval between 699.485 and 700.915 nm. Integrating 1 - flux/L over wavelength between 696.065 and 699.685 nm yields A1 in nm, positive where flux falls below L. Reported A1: 0.13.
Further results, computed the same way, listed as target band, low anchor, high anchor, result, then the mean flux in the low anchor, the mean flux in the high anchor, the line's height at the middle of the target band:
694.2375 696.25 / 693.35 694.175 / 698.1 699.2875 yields -0.05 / 14.7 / 14.1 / 14.5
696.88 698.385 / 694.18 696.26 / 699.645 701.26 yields 0.05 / 14.9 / 14.9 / 14.9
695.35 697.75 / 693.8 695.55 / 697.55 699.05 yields -0.04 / 14.7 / 14.1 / 14.4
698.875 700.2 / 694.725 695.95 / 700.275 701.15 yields 0.00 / 15.1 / 14.9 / 14.9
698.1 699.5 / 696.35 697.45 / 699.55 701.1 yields 0.04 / 14.4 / 14.9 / 14.7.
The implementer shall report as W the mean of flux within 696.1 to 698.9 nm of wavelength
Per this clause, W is 14.3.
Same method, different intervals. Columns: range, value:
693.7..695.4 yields 14.8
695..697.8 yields 14.7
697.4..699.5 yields 14.3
